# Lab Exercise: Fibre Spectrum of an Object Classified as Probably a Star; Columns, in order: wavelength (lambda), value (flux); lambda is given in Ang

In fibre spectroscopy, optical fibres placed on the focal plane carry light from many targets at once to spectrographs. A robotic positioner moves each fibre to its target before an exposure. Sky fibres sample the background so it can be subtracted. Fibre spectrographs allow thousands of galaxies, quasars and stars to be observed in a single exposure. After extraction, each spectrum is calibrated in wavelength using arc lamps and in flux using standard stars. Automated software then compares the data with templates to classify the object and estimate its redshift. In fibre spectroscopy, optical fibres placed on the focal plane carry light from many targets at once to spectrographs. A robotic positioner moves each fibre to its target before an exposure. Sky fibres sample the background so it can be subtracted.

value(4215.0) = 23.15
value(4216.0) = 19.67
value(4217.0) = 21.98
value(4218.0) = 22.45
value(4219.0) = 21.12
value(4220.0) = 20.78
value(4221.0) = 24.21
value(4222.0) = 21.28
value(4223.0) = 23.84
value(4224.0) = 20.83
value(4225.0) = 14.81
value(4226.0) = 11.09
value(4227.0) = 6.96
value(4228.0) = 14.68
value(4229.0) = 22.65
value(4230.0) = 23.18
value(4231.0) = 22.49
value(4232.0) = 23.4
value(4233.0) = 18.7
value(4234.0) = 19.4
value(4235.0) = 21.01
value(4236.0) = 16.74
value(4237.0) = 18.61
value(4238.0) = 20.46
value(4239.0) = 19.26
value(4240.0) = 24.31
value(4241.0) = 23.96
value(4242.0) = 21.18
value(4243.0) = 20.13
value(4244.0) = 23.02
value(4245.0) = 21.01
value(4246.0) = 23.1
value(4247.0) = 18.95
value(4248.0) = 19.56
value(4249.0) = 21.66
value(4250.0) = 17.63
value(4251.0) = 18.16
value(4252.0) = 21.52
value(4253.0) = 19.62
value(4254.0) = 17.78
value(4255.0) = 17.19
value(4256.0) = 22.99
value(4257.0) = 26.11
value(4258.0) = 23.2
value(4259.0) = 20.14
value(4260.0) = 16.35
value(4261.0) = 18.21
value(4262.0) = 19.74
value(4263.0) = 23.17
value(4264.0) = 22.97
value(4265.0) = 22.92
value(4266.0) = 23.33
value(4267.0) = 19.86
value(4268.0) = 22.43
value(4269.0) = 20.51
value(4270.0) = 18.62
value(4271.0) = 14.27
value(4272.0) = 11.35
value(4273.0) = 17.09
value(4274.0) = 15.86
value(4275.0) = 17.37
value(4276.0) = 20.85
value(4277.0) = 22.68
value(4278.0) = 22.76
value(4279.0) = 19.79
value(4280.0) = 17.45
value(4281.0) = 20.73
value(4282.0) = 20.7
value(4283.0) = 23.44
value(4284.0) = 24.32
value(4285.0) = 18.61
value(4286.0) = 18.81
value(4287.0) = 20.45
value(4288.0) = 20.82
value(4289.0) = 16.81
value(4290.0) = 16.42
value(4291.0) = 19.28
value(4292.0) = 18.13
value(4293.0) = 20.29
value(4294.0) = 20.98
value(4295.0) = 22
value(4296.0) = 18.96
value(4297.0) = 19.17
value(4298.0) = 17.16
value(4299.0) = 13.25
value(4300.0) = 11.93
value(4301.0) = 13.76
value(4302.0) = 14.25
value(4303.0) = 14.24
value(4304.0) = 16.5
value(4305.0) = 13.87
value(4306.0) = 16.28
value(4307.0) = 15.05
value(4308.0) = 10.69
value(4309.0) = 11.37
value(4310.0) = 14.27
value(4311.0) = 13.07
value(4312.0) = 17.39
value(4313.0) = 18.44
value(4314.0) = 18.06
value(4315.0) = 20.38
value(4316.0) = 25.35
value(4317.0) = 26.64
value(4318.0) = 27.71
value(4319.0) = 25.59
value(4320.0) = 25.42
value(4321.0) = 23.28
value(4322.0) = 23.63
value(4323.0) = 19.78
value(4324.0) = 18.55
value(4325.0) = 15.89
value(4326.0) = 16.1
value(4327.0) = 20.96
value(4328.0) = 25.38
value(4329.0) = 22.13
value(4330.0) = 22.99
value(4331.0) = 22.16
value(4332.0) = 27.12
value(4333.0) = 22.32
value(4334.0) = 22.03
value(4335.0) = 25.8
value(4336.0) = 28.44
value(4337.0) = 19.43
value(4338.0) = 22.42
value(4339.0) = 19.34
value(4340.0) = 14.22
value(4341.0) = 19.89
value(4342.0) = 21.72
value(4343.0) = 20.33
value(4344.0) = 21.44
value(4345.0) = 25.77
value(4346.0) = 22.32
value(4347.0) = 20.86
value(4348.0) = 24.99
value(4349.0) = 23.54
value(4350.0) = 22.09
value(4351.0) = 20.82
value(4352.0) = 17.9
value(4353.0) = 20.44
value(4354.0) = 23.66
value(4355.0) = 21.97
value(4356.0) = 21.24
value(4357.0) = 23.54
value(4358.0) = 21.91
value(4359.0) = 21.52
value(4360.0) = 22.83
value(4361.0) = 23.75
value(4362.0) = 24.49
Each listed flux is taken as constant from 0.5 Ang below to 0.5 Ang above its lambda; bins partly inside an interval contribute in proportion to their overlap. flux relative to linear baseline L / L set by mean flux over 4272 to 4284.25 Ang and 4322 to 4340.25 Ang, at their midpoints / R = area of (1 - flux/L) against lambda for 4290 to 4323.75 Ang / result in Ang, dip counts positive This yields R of 4.0 Ang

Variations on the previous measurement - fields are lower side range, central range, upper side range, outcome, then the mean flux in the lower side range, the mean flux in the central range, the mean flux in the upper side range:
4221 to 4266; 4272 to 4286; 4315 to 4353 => 0.8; 20.2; 19.8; 22.2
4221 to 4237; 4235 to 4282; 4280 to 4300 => -2.6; 18.9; 20.1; 19.3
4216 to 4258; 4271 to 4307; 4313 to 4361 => 5.3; 20.2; 18.1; 22.1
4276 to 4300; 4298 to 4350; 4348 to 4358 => 2.4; 19.6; 19.9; 21.9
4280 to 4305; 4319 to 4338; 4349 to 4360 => -2.0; 18.3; 22.4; 21.7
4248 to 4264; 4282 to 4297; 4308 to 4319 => -0.2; 20.3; 20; 19.2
